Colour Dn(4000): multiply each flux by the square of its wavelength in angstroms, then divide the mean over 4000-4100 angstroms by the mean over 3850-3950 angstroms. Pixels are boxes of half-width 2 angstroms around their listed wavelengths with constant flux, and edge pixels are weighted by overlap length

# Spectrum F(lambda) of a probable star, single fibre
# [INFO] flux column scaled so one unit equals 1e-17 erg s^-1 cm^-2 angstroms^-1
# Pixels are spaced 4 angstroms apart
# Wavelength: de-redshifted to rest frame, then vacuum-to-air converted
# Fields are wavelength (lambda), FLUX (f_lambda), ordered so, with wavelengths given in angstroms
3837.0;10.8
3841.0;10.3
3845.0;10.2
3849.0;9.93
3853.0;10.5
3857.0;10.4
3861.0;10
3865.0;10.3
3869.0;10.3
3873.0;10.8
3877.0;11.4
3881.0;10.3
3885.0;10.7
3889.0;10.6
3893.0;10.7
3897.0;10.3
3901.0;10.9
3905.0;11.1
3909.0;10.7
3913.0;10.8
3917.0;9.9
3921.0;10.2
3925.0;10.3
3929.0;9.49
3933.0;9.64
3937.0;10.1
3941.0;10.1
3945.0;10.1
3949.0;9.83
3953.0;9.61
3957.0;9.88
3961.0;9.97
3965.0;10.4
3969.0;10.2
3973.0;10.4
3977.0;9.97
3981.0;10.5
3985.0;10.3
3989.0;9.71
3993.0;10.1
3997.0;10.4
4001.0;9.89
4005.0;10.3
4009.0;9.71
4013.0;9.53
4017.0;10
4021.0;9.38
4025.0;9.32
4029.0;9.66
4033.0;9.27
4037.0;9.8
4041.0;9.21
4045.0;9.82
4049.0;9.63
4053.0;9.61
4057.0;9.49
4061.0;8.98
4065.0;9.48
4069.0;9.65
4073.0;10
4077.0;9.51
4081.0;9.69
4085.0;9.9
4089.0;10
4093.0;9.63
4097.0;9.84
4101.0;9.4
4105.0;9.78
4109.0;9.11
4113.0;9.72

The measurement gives 1.00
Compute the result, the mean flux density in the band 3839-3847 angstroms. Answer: 10.2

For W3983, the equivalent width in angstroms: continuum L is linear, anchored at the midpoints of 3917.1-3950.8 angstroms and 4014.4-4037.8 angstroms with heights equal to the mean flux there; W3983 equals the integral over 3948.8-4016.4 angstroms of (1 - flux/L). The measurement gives -2.0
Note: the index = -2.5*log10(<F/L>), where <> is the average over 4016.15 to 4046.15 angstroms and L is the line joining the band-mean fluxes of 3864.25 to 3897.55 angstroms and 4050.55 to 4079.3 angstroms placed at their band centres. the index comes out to 0.02 mag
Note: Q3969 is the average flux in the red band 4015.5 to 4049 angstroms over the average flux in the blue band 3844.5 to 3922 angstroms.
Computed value 0.91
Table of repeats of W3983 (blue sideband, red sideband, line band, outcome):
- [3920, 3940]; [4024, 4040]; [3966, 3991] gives -1.2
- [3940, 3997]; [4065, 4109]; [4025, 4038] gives 0.5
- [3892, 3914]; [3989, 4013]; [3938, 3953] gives 0.7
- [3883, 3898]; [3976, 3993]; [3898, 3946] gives 0.7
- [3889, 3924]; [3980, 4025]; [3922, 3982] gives 1.4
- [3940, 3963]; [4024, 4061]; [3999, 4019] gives -0.5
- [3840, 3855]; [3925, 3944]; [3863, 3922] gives -3.2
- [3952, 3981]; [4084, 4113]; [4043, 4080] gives 0.8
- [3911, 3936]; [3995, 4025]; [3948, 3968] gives 0.0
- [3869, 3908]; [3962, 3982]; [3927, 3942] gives 0.9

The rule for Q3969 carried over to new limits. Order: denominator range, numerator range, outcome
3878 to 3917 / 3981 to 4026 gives 0.93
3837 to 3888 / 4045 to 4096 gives 0.92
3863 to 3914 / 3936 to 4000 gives 0.95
